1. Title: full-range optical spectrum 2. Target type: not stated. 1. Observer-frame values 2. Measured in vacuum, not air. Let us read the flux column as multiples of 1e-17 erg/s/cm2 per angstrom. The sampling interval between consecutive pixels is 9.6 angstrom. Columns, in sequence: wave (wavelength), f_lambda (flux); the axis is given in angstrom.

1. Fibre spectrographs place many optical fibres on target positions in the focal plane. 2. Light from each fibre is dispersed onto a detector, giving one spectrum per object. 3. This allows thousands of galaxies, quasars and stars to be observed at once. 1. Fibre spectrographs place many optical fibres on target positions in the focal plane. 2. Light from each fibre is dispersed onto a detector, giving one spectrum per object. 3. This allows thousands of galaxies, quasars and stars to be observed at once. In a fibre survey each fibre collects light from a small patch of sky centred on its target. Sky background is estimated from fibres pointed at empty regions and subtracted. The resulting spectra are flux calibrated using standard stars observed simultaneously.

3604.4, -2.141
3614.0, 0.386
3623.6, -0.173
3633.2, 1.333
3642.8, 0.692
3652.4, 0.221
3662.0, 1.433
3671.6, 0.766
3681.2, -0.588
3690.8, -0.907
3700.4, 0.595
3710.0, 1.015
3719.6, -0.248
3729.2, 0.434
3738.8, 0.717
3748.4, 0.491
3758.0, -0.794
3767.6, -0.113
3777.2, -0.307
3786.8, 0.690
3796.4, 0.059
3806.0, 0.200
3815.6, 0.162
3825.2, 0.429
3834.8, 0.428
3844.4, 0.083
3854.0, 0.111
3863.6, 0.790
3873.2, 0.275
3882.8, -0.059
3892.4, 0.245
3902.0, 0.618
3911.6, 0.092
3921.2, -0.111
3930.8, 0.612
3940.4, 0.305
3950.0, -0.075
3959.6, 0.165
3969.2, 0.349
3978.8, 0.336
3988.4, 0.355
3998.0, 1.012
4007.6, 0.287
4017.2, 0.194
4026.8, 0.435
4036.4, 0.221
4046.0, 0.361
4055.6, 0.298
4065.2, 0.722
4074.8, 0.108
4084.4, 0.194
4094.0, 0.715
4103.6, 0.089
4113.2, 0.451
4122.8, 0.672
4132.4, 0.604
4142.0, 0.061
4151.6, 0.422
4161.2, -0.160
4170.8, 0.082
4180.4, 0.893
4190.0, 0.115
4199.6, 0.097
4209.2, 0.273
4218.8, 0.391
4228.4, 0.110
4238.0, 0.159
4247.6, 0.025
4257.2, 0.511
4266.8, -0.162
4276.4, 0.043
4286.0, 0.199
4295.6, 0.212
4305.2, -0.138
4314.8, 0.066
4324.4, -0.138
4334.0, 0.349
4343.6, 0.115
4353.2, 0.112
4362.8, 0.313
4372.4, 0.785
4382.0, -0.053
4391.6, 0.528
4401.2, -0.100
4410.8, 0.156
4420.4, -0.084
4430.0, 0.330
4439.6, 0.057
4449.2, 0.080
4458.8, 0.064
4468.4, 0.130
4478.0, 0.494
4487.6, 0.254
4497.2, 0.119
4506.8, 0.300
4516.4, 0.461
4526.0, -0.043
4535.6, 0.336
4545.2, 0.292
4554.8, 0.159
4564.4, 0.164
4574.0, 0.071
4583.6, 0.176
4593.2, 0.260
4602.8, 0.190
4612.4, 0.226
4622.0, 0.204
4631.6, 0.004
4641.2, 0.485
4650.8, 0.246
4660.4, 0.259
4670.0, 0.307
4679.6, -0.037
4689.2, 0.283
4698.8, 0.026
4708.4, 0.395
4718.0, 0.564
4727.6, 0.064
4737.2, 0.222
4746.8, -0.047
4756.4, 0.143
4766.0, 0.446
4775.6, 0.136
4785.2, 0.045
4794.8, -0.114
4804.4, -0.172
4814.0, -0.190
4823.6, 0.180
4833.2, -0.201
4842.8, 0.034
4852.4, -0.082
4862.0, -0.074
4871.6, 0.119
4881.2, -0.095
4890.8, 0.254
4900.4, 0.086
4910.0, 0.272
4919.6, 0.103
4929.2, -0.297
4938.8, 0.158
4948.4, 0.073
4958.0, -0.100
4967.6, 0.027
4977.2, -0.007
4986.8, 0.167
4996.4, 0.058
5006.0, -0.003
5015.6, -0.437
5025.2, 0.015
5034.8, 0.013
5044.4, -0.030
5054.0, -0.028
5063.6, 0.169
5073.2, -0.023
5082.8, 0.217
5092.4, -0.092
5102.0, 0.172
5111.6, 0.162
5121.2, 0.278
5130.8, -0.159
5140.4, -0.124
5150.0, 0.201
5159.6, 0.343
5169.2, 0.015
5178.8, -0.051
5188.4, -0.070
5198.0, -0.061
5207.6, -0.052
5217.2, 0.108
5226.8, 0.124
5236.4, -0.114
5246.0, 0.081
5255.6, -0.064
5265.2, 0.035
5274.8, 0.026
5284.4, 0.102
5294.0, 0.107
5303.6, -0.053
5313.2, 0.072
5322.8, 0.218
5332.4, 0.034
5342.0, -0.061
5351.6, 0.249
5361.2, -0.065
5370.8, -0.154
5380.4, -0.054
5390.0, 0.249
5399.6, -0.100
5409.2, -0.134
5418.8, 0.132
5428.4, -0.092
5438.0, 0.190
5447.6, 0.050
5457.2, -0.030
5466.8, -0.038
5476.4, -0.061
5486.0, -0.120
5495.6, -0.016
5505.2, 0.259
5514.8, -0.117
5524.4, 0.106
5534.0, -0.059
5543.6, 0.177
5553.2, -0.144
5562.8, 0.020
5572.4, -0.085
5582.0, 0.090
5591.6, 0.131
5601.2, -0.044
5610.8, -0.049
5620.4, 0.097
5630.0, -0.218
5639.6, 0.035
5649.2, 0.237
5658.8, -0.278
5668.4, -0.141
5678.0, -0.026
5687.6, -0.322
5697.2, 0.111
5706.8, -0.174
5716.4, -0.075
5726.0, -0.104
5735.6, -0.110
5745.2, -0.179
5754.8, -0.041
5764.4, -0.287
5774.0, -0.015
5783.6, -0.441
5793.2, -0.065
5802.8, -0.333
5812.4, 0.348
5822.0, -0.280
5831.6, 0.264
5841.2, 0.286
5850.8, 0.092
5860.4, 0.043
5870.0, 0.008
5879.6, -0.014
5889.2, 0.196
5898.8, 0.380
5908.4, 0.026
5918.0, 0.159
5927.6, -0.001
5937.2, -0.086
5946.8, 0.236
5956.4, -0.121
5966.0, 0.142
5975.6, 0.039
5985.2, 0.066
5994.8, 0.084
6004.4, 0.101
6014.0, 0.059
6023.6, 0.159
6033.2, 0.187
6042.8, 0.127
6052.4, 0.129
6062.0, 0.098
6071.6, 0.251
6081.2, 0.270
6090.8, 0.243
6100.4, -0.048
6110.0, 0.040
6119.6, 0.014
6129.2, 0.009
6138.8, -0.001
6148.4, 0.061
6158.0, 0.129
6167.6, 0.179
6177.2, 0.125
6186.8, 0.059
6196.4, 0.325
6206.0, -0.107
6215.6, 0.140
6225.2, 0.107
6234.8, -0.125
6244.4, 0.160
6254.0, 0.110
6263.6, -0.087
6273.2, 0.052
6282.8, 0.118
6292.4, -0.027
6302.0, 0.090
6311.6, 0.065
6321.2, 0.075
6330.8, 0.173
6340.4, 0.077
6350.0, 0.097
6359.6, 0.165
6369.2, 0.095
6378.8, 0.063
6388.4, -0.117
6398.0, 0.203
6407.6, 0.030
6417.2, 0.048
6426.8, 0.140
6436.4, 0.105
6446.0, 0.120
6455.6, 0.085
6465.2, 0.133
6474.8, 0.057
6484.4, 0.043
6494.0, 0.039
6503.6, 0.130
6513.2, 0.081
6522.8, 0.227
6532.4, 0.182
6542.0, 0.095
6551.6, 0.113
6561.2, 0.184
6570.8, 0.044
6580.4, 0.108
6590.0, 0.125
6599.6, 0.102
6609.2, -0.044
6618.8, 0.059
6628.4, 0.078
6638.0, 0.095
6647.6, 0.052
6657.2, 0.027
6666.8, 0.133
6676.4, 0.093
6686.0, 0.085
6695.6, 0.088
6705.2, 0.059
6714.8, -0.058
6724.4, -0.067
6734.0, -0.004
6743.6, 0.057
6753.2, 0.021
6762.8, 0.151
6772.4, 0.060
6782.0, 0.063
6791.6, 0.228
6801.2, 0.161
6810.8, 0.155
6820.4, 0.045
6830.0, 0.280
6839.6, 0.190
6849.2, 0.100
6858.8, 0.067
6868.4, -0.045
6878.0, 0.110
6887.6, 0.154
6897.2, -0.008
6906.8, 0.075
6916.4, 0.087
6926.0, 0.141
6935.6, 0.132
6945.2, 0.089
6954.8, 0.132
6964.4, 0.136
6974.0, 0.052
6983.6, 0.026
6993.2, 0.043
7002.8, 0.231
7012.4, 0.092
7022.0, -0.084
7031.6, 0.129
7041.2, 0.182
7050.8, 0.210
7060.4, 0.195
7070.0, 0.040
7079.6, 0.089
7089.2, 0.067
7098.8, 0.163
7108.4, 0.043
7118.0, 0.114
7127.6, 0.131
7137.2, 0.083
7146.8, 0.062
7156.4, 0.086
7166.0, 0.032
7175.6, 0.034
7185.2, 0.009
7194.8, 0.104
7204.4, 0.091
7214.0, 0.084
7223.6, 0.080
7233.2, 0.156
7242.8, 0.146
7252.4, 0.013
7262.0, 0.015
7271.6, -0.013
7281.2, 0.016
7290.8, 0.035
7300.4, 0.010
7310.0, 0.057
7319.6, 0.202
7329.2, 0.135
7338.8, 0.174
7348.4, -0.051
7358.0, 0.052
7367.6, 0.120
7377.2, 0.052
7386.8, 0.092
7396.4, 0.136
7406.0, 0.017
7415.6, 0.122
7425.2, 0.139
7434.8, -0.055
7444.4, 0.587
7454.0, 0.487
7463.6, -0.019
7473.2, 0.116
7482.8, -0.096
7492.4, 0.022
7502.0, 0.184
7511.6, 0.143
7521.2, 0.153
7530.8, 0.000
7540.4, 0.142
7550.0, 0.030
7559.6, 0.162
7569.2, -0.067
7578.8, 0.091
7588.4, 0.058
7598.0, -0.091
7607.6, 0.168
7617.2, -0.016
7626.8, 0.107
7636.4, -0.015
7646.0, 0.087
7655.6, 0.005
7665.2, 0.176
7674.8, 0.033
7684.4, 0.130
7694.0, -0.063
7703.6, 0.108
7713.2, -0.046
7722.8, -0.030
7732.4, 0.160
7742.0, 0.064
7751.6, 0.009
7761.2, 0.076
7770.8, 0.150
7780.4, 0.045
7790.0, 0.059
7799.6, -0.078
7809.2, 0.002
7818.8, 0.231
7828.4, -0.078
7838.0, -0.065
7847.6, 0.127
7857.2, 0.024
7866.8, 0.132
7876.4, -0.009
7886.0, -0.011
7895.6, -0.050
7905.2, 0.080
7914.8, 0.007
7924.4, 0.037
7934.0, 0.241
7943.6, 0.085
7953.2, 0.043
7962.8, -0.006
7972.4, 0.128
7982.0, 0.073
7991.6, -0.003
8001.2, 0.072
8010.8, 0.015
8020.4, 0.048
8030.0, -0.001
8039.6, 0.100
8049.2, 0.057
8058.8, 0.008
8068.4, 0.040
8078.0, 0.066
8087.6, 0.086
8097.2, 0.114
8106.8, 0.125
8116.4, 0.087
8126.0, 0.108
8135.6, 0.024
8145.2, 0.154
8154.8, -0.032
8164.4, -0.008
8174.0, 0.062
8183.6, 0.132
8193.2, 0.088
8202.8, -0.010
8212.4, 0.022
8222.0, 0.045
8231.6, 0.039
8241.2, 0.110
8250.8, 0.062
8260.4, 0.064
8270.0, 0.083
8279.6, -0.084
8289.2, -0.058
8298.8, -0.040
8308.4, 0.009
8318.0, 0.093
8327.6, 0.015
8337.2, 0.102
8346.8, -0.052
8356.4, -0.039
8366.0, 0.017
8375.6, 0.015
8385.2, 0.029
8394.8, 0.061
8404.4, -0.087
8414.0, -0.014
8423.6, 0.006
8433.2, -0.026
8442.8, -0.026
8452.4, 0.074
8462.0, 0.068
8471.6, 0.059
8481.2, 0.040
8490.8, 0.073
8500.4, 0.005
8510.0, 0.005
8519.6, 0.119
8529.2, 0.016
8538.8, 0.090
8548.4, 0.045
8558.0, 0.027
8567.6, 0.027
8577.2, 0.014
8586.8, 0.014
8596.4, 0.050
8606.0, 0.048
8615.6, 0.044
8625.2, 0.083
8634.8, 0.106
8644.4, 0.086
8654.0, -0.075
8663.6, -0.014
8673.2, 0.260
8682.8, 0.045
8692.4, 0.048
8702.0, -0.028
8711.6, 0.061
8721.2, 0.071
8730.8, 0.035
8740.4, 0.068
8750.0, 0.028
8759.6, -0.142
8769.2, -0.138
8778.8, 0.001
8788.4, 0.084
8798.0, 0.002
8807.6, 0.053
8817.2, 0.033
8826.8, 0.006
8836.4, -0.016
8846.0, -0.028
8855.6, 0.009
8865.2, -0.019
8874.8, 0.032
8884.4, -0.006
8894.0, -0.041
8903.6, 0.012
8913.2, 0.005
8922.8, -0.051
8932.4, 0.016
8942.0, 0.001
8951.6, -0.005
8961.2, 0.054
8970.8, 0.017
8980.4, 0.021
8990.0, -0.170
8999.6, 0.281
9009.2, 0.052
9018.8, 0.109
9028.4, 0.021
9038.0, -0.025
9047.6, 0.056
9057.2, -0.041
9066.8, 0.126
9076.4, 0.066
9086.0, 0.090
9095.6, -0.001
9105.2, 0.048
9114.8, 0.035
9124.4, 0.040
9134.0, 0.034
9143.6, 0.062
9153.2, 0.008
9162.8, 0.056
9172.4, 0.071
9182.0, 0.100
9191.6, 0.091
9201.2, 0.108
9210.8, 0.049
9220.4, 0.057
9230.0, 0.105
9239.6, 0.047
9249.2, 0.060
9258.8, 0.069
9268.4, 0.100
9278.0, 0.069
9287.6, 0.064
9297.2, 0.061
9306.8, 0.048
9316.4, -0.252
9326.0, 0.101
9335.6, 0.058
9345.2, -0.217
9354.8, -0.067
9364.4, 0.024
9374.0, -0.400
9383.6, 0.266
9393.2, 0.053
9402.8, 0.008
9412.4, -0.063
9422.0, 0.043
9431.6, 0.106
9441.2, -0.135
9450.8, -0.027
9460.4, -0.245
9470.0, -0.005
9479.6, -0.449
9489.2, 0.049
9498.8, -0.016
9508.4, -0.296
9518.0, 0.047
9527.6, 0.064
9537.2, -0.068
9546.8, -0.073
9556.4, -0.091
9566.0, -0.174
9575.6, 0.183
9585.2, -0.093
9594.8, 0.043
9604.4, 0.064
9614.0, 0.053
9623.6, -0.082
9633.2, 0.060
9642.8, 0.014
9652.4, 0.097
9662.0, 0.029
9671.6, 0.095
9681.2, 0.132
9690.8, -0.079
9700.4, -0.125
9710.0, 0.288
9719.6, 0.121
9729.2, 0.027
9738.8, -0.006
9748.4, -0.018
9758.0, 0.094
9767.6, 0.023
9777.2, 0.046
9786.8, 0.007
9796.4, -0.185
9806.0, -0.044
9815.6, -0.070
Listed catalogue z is 1.00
